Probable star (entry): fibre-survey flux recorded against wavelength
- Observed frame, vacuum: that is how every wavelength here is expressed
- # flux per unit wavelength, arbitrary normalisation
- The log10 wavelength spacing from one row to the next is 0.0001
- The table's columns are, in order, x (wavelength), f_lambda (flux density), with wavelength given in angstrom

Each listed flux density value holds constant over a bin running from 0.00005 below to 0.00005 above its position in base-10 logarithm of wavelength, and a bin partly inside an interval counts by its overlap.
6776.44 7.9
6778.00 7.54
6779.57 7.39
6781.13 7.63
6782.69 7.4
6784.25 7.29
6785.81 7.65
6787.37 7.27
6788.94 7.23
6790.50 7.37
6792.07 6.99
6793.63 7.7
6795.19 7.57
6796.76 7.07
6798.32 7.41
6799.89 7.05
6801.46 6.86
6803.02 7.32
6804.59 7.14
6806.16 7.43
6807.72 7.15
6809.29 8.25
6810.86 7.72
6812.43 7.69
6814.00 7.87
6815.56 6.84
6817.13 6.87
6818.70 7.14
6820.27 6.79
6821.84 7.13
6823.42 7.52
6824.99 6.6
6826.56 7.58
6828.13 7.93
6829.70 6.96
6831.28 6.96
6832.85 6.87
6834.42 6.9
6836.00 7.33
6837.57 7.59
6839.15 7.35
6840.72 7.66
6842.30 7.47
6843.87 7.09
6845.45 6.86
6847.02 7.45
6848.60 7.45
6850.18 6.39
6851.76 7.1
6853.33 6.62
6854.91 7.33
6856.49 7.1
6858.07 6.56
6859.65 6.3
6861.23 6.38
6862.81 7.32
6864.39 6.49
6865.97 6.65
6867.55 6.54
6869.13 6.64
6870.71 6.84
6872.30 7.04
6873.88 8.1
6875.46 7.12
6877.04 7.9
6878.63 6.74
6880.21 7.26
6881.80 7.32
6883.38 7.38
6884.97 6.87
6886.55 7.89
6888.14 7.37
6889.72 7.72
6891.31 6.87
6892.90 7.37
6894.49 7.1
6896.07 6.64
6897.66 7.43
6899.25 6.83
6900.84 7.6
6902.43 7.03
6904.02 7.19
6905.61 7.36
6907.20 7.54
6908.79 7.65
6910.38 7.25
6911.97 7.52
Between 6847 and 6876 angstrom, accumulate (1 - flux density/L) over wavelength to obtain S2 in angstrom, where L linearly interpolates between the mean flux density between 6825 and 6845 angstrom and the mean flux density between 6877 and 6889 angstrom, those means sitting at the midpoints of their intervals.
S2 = 1.56 angstrom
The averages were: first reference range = 7.27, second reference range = 7.31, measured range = 6.9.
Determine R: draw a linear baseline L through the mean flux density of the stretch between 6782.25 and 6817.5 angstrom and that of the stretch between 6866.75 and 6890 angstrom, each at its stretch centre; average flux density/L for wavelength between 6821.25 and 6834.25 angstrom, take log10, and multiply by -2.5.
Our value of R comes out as 0.02 mag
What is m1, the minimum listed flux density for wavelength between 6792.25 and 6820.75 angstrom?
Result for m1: 6.79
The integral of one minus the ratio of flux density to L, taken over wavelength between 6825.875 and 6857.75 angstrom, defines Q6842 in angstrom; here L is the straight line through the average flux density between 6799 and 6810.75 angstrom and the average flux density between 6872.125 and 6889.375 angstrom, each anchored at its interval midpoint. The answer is 0.7 angstrom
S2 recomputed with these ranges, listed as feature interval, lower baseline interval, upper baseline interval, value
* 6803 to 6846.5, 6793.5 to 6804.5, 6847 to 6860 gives -1.2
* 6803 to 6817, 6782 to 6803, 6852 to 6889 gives -0.4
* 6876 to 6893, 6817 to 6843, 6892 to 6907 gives -0.3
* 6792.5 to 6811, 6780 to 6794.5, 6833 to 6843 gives 0.0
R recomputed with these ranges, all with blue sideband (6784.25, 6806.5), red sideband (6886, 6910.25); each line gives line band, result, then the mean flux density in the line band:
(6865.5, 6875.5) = 0.05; 6.99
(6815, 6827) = 0.04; 7.04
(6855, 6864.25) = 0.08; 6.76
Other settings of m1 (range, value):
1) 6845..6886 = 6.3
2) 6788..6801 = 6.99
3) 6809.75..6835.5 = 6.6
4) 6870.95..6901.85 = 6.64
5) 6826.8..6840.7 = 6.87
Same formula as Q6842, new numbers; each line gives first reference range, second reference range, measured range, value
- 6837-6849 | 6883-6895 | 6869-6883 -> 0.16 angstrom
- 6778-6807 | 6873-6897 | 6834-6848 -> 0.01 angstrom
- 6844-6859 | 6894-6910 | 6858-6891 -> 0.12 angstrom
